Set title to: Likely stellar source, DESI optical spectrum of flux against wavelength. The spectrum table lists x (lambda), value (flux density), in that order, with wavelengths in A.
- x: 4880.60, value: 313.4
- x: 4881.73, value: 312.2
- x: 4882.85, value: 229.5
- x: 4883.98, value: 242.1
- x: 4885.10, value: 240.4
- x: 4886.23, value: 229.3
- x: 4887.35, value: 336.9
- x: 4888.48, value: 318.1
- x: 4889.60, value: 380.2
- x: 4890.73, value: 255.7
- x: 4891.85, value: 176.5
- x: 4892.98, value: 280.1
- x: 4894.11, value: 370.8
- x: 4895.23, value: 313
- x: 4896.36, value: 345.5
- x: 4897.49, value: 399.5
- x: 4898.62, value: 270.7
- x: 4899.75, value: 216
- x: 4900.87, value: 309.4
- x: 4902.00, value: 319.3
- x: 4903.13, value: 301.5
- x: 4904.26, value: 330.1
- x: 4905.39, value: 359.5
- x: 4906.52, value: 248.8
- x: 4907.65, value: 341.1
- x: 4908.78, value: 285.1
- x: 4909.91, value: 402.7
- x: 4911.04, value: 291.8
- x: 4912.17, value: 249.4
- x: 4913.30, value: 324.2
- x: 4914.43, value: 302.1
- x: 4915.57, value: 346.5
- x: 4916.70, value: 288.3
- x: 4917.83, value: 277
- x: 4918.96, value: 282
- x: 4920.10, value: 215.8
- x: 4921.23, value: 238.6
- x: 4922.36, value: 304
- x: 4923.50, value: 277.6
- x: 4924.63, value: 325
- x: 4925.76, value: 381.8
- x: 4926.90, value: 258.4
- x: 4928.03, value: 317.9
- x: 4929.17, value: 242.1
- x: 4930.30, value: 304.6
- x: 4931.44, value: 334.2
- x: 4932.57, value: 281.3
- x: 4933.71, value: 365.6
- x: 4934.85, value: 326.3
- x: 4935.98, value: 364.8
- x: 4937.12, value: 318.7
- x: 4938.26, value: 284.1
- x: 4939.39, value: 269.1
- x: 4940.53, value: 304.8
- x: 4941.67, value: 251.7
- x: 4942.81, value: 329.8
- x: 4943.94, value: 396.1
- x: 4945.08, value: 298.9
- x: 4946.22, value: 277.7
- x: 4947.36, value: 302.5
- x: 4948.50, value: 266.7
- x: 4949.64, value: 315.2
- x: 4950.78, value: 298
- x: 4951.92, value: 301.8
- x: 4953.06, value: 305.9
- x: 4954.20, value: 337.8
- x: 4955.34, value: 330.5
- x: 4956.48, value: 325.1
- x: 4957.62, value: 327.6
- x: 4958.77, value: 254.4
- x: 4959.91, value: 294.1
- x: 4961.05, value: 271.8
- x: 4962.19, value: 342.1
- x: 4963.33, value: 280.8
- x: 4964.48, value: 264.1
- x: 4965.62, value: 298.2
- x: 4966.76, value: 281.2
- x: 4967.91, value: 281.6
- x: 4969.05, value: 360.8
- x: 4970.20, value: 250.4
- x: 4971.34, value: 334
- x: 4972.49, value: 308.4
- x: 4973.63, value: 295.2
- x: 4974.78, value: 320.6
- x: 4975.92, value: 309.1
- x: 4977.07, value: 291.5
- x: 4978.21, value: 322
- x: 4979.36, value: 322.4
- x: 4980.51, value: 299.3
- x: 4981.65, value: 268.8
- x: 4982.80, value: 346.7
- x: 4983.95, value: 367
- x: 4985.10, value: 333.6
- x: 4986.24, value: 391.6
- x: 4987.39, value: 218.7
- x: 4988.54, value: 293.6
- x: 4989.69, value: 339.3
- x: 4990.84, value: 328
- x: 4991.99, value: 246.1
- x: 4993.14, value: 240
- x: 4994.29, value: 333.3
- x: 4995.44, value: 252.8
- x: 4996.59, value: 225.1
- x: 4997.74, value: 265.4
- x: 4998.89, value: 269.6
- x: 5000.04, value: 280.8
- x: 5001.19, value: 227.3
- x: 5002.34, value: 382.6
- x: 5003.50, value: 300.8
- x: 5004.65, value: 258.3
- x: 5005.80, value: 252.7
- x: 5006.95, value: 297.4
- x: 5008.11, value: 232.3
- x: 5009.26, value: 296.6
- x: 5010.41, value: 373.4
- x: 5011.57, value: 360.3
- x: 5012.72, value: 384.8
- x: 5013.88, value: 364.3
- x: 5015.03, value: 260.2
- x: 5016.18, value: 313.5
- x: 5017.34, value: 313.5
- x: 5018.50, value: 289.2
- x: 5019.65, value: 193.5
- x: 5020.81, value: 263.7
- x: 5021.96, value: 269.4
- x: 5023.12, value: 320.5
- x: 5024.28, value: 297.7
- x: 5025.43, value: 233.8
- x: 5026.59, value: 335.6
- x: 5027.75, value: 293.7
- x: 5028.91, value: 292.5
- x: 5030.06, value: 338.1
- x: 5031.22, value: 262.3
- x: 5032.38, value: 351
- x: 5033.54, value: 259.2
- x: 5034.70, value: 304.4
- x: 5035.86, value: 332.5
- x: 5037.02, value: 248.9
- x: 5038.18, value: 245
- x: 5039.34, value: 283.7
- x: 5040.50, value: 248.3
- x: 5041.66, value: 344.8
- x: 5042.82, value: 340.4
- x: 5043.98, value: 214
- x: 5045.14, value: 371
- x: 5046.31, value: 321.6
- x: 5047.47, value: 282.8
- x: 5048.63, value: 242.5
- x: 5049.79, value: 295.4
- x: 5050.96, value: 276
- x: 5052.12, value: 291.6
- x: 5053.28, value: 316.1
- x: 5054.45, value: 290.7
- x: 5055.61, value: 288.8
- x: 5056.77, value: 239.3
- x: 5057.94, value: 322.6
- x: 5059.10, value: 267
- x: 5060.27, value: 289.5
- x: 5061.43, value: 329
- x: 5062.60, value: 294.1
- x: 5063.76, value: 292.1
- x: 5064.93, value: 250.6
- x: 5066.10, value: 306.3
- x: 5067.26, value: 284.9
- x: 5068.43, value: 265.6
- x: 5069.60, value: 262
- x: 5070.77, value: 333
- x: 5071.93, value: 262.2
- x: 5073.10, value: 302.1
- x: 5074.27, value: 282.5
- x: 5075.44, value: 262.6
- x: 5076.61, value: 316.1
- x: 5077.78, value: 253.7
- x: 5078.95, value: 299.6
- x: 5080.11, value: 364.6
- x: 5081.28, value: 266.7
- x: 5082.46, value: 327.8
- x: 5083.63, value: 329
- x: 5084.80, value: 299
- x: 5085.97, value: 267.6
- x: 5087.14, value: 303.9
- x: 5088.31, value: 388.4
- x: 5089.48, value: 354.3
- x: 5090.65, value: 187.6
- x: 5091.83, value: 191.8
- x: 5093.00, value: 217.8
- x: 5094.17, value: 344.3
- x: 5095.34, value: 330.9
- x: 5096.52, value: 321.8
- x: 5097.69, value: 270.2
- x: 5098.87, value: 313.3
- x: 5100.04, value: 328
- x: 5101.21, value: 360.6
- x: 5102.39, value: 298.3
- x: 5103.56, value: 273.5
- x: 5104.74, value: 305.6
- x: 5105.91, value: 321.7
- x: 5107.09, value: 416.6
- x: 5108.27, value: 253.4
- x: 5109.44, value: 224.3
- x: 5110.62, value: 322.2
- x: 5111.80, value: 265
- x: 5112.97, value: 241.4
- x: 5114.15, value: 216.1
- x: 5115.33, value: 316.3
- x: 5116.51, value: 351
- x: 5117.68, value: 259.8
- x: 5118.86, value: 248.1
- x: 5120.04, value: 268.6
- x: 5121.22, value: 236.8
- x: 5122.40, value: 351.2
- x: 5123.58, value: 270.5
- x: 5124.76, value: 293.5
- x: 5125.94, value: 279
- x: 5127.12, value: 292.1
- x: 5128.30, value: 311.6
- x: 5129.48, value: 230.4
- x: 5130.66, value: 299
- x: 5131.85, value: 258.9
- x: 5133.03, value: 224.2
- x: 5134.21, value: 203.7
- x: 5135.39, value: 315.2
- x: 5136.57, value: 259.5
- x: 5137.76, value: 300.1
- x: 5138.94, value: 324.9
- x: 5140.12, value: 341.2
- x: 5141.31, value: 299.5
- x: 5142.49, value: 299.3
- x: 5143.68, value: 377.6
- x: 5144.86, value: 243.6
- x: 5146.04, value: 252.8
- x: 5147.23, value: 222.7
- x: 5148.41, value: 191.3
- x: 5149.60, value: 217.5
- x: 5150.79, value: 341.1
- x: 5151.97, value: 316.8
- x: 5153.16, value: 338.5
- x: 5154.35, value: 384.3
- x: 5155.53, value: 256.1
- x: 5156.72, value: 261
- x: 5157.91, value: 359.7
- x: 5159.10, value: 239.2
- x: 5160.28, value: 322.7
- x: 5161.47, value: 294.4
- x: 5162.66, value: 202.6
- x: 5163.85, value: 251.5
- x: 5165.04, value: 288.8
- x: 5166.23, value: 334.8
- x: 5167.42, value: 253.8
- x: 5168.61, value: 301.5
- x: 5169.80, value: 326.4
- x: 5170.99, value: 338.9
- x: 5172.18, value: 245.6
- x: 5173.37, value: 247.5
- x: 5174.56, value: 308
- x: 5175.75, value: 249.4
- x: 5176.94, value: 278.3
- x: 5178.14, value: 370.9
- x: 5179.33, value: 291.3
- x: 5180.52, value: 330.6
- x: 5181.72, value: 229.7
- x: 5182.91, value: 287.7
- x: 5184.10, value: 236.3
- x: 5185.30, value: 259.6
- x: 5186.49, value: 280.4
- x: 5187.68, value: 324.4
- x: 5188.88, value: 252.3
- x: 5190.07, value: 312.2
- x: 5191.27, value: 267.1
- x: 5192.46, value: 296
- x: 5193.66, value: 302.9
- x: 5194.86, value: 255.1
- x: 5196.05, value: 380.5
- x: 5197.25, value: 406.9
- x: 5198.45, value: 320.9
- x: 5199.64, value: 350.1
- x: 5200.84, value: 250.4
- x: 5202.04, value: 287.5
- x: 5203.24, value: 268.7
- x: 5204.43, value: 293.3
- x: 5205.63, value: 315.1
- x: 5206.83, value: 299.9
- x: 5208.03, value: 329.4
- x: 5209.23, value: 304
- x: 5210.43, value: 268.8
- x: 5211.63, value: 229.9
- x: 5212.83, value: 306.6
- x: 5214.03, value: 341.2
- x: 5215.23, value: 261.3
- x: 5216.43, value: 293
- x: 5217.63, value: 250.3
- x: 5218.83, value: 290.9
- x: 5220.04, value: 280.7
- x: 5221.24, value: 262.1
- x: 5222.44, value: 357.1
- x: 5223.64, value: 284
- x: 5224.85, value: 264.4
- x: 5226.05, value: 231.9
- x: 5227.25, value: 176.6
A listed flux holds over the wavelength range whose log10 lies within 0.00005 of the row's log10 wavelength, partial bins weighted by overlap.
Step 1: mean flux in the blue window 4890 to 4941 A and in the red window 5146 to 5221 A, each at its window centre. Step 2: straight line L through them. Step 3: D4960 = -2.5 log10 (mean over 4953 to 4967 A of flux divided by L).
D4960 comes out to 0.00 mag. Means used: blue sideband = 302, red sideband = 290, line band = 301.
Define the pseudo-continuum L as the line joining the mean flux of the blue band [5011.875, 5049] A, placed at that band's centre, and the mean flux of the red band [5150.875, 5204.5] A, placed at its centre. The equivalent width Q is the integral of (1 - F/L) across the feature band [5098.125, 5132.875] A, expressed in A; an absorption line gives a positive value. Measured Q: 0.7 A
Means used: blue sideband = 295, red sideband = 295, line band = 289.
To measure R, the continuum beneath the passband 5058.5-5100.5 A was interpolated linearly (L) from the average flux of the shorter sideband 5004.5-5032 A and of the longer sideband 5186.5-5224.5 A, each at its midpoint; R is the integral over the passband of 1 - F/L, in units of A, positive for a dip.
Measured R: 0.5 A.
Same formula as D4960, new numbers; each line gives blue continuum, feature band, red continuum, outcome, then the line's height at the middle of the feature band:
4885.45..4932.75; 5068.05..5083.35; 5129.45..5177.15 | -0.015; 289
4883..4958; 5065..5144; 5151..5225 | 0.020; 297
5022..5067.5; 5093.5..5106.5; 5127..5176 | -0.096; 288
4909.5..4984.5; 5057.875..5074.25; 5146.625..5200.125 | 0.033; 298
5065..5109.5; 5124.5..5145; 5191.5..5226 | 0.038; 297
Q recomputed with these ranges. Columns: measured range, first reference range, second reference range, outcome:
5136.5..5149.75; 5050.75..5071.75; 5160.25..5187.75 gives 0.24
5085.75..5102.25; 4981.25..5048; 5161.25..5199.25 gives -0.30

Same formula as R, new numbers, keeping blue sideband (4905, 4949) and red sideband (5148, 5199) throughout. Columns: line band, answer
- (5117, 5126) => 0.55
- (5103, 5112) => -0.12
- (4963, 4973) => 0.19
